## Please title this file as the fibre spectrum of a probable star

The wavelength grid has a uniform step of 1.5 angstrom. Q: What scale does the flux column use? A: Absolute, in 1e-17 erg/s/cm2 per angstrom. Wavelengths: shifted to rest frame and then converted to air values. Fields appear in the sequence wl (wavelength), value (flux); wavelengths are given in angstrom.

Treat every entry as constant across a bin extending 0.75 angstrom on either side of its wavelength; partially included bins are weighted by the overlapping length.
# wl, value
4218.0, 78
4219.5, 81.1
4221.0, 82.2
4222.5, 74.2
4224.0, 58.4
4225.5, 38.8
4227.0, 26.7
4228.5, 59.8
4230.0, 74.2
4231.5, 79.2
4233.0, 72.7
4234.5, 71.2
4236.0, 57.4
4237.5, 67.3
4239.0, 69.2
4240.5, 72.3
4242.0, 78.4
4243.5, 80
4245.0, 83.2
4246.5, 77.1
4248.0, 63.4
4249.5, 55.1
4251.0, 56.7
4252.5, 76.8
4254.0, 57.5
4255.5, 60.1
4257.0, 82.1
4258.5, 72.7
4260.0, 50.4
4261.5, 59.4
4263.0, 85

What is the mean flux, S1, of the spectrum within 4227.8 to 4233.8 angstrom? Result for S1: 71.6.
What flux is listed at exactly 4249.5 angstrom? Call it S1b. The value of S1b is 55.1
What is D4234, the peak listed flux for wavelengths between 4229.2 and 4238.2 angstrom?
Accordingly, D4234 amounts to 79.2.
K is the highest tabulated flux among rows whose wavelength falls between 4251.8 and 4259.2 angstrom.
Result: 82.1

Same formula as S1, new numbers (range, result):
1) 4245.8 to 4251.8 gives 63.1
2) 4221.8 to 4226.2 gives 57.1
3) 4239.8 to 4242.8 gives 75.5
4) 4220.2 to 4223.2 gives 78.3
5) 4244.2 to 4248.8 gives 74.4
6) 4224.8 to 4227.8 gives 33.1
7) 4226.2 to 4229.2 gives 42.9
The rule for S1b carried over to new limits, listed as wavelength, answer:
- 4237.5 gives 67.3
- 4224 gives 58.4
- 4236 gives 57.4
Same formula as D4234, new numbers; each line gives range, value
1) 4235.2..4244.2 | 80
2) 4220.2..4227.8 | 82.2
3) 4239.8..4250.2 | 83.2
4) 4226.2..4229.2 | 59.8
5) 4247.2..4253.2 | 76.8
